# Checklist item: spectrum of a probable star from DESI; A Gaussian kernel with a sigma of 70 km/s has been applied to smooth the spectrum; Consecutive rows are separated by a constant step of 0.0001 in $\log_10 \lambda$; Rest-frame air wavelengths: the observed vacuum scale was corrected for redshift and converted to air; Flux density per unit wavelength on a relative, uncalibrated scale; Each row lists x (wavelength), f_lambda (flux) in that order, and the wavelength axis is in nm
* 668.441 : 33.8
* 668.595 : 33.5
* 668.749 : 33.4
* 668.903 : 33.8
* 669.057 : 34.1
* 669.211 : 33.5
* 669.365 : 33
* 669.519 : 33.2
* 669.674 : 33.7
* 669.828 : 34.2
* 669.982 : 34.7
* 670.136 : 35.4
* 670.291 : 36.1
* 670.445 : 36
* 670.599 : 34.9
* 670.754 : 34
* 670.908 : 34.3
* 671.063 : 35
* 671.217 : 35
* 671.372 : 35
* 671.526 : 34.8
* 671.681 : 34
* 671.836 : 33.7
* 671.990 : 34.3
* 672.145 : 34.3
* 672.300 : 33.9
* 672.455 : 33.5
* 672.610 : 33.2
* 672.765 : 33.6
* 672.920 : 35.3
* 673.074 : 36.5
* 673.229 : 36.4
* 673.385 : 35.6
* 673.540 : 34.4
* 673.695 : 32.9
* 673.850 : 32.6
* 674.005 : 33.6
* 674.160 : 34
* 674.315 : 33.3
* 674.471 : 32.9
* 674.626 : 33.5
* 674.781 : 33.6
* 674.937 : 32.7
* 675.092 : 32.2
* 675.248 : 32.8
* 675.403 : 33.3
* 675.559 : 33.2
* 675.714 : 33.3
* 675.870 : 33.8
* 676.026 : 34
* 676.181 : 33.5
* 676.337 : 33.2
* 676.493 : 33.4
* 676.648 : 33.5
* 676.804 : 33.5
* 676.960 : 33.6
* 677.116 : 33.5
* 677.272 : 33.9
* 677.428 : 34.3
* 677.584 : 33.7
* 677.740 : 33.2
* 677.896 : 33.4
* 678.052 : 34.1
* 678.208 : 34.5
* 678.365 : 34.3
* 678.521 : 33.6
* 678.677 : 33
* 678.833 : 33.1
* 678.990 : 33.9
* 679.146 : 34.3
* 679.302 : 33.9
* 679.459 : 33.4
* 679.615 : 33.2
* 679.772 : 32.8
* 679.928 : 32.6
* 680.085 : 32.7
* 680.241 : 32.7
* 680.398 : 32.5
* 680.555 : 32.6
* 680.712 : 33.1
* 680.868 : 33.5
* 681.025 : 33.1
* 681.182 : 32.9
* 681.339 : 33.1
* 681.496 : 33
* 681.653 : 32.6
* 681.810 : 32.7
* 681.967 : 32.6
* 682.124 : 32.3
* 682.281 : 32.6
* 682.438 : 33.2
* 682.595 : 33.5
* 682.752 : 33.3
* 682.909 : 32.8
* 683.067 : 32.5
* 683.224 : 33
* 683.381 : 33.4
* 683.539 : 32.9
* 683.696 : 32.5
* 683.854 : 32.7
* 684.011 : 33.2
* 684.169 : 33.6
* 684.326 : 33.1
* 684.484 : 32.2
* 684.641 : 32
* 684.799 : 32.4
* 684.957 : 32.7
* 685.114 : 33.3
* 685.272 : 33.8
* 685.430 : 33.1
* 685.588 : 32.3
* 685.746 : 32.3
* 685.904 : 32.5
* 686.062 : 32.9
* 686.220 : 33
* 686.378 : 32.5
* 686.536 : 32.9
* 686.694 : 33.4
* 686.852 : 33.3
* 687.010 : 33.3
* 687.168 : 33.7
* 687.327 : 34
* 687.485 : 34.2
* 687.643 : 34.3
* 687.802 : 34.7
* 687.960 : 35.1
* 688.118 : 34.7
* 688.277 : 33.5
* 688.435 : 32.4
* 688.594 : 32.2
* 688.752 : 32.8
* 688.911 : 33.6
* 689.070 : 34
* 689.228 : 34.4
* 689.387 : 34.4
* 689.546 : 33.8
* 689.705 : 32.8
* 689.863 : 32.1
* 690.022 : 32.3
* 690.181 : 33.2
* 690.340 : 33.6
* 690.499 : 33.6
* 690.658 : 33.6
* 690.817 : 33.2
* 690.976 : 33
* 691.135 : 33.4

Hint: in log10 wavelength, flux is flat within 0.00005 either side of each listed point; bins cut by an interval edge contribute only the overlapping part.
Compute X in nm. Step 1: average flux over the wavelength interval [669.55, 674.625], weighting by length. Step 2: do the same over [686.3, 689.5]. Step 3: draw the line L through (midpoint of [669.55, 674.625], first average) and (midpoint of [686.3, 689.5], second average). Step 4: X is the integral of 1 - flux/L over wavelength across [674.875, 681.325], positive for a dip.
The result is 0.14 nm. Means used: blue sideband 34.4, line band 33.4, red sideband 33.7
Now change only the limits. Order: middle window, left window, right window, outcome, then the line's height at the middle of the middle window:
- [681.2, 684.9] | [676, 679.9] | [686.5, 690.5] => 0.08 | 33.6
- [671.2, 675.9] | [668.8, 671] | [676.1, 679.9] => 0.02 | 34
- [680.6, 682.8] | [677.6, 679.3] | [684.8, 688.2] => 0.04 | 33.6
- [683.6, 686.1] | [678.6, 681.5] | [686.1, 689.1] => 0.05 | 33.4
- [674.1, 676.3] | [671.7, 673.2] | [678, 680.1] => 0.05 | 34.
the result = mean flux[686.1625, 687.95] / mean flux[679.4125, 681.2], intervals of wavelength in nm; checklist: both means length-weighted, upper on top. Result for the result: 1.02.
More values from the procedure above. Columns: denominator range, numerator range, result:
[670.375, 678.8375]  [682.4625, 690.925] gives 0.98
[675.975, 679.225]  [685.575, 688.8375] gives 0.99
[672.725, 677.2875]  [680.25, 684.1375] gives 0.98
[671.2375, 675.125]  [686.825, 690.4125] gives 0.99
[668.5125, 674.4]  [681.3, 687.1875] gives 0.96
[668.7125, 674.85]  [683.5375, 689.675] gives 0.97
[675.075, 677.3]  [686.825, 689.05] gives 1.01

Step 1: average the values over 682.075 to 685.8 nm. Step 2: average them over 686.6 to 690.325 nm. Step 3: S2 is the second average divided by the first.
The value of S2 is 1.02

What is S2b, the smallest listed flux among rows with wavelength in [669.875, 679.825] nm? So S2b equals 32.2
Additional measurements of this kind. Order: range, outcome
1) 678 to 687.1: 32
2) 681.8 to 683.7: 32.3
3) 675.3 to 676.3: 33.2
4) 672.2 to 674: 32.6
